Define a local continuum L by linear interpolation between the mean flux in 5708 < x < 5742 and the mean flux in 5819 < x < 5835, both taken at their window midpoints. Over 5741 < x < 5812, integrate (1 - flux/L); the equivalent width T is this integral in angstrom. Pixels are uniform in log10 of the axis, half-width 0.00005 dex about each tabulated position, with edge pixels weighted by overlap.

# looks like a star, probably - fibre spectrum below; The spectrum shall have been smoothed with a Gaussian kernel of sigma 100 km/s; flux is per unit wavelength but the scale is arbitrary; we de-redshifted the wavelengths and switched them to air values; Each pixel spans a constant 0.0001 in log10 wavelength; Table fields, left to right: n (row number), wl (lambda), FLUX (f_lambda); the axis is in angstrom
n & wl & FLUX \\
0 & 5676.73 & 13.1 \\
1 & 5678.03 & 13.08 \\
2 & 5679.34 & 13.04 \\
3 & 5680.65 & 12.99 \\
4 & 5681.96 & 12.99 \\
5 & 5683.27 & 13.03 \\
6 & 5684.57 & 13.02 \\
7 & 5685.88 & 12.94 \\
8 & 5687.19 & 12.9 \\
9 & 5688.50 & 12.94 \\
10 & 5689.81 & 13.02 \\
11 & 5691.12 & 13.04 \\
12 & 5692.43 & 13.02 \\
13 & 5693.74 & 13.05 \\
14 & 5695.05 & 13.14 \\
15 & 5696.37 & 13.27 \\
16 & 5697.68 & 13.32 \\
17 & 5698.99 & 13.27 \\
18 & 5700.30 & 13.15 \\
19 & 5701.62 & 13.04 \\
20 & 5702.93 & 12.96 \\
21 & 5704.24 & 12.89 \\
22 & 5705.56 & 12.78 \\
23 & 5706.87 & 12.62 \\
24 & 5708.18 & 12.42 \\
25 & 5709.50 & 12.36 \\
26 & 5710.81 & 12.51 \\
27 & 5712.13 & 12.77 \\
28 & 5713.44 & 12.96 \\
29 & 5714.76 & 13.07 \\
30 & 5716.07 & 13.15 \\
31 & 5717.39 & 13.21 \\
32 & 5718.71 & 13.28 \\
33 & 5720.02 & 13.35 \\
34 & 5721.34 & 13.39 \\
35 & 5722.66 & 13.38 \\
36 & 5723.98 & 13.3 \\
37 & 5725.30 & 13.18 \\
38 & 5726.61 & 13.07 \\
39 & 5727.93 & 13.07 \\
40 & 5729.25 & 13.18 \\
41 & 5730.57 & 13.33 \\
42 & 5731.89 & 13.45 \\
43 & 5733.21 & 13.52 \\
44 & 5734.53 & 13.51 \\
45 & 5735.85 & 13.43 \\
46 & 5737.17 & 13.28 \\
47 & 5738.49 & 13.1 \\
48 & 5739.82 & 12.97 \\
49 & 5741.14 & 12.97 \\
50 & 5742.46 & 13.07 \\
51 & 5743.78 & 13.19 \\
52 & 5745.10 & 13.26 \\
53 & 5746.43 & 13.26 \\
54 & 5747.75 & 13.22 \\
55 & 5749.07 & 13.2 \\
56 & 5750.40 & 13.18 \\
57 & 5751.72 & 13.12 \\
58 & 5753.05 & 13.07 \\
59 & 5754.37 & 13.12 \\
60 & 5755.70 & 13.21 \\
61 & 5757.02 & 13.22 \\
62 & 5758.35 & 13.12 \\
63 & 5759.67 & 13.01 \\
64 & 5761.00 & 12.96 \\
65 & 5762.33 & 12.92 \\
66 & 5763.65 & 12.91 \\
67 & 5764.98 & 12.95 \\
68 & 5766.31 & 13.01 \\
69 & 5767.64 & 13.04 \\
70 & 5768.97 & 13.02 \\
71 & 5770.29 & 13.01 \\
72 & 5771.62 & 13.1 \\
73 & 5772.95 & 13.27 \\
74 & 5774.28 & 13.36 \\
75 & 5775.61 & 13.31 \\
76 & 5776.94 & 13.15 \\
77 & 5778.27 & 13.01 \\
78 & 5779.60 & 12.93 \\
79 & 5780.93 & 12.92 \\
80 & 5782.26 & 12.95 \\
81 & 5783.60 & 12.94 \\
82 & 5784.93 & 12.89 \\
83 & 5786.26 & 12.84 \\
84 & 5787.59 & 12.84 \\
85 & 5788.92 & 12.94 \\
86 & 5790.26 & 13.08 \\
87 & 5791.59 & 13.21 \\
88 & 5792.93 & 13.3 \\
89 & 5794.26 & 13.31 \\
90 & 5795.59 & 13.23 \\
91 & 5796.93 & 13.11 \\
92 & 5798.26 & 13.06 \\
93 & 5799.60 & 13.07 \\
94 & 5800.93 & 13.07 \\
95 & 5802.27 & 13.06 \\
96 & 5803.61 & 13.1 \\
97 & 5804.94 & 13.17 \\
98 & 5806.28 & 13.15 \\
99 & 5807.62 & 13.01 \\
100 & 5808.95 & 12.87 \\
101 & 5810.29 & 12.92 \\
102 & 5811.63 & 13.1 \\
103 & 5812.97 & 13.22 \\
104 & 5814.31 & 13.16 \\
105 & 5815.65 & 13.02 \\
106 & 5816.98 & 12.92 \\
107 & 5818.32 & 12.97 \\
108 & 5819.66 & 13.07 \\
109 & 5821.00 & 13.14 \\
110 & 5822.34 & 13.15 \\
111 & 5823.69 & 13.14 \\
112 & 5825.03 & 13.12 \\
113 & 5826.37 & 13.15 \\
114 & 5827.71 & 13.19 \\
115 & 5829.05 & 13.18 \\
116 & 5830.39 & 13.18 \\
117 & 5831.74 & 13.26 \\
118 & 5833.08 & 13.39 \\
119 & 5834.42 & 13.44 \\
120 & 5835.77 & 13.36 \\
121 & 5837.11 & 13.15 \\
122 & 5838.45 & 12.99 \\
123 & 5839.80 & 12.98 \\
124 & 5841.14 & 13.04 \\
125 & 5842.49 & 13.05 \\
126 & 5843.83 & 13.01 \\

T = 0.46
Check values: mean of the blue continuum 13.1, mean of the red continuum 13.2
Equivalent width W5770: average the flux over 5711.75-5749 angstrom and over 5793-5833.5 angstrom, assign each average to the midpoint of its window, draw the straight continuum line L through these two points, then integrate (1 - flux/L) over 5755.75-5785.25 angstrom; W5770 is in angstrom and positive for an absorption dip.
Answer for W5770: 0.27 angstrom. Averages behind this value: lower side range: 13.2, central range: 13.1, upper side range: 13.1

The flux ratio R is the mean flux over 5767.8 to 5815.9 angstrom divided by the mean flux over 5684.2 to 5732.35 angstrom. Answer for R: 1.0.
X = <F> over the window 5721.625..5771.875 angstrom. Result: 13.2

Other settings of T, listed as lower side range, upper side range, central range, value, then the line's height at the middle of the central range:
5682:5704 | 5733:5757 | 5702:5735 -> 0.2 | 13.1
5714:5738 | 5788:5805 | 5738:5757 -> 0.1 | 13.2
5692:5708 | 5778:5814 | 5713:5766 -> -0.6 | 13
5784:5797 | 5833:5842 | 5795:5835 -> 0.0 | 13.1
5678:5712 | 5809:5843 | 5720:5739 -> -0.5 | 13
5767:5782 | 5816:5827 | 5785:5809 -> 0.0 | 13.1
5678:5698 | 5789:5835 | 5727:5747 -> -0.2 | 13.1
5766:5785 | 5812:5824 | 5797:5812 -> 0.0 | 13.1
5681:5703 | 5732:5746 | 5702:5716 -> 0.4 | 13.1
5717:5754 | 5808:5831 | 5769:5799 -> 0.2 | 13.2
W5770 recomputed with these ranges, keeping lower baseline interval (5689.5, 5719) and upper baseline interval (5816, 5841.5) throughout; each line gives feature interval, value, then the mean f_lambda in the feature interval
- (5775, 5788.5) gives 0.1 angstrom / 13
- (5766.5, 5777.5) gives -0.1 angstrom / 13.2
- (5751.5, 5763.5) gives 0.0 angstrom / 13.1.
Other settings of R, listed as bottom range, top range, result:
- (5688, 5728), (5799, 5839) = 1.01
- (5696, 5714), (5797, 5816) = 1.01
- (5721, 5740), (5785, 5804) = 0.99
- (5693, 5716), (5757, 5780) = 1.01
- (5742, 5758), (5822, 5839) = 1.00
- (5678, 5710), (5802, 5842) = 1.01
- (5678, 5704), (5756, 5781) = 1.00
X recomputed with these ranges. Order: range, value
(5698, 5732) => 13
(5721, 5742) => 13.3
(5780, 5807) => 13.1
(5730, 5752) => 13.2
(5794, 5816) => 13.1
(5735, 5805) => 13.1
